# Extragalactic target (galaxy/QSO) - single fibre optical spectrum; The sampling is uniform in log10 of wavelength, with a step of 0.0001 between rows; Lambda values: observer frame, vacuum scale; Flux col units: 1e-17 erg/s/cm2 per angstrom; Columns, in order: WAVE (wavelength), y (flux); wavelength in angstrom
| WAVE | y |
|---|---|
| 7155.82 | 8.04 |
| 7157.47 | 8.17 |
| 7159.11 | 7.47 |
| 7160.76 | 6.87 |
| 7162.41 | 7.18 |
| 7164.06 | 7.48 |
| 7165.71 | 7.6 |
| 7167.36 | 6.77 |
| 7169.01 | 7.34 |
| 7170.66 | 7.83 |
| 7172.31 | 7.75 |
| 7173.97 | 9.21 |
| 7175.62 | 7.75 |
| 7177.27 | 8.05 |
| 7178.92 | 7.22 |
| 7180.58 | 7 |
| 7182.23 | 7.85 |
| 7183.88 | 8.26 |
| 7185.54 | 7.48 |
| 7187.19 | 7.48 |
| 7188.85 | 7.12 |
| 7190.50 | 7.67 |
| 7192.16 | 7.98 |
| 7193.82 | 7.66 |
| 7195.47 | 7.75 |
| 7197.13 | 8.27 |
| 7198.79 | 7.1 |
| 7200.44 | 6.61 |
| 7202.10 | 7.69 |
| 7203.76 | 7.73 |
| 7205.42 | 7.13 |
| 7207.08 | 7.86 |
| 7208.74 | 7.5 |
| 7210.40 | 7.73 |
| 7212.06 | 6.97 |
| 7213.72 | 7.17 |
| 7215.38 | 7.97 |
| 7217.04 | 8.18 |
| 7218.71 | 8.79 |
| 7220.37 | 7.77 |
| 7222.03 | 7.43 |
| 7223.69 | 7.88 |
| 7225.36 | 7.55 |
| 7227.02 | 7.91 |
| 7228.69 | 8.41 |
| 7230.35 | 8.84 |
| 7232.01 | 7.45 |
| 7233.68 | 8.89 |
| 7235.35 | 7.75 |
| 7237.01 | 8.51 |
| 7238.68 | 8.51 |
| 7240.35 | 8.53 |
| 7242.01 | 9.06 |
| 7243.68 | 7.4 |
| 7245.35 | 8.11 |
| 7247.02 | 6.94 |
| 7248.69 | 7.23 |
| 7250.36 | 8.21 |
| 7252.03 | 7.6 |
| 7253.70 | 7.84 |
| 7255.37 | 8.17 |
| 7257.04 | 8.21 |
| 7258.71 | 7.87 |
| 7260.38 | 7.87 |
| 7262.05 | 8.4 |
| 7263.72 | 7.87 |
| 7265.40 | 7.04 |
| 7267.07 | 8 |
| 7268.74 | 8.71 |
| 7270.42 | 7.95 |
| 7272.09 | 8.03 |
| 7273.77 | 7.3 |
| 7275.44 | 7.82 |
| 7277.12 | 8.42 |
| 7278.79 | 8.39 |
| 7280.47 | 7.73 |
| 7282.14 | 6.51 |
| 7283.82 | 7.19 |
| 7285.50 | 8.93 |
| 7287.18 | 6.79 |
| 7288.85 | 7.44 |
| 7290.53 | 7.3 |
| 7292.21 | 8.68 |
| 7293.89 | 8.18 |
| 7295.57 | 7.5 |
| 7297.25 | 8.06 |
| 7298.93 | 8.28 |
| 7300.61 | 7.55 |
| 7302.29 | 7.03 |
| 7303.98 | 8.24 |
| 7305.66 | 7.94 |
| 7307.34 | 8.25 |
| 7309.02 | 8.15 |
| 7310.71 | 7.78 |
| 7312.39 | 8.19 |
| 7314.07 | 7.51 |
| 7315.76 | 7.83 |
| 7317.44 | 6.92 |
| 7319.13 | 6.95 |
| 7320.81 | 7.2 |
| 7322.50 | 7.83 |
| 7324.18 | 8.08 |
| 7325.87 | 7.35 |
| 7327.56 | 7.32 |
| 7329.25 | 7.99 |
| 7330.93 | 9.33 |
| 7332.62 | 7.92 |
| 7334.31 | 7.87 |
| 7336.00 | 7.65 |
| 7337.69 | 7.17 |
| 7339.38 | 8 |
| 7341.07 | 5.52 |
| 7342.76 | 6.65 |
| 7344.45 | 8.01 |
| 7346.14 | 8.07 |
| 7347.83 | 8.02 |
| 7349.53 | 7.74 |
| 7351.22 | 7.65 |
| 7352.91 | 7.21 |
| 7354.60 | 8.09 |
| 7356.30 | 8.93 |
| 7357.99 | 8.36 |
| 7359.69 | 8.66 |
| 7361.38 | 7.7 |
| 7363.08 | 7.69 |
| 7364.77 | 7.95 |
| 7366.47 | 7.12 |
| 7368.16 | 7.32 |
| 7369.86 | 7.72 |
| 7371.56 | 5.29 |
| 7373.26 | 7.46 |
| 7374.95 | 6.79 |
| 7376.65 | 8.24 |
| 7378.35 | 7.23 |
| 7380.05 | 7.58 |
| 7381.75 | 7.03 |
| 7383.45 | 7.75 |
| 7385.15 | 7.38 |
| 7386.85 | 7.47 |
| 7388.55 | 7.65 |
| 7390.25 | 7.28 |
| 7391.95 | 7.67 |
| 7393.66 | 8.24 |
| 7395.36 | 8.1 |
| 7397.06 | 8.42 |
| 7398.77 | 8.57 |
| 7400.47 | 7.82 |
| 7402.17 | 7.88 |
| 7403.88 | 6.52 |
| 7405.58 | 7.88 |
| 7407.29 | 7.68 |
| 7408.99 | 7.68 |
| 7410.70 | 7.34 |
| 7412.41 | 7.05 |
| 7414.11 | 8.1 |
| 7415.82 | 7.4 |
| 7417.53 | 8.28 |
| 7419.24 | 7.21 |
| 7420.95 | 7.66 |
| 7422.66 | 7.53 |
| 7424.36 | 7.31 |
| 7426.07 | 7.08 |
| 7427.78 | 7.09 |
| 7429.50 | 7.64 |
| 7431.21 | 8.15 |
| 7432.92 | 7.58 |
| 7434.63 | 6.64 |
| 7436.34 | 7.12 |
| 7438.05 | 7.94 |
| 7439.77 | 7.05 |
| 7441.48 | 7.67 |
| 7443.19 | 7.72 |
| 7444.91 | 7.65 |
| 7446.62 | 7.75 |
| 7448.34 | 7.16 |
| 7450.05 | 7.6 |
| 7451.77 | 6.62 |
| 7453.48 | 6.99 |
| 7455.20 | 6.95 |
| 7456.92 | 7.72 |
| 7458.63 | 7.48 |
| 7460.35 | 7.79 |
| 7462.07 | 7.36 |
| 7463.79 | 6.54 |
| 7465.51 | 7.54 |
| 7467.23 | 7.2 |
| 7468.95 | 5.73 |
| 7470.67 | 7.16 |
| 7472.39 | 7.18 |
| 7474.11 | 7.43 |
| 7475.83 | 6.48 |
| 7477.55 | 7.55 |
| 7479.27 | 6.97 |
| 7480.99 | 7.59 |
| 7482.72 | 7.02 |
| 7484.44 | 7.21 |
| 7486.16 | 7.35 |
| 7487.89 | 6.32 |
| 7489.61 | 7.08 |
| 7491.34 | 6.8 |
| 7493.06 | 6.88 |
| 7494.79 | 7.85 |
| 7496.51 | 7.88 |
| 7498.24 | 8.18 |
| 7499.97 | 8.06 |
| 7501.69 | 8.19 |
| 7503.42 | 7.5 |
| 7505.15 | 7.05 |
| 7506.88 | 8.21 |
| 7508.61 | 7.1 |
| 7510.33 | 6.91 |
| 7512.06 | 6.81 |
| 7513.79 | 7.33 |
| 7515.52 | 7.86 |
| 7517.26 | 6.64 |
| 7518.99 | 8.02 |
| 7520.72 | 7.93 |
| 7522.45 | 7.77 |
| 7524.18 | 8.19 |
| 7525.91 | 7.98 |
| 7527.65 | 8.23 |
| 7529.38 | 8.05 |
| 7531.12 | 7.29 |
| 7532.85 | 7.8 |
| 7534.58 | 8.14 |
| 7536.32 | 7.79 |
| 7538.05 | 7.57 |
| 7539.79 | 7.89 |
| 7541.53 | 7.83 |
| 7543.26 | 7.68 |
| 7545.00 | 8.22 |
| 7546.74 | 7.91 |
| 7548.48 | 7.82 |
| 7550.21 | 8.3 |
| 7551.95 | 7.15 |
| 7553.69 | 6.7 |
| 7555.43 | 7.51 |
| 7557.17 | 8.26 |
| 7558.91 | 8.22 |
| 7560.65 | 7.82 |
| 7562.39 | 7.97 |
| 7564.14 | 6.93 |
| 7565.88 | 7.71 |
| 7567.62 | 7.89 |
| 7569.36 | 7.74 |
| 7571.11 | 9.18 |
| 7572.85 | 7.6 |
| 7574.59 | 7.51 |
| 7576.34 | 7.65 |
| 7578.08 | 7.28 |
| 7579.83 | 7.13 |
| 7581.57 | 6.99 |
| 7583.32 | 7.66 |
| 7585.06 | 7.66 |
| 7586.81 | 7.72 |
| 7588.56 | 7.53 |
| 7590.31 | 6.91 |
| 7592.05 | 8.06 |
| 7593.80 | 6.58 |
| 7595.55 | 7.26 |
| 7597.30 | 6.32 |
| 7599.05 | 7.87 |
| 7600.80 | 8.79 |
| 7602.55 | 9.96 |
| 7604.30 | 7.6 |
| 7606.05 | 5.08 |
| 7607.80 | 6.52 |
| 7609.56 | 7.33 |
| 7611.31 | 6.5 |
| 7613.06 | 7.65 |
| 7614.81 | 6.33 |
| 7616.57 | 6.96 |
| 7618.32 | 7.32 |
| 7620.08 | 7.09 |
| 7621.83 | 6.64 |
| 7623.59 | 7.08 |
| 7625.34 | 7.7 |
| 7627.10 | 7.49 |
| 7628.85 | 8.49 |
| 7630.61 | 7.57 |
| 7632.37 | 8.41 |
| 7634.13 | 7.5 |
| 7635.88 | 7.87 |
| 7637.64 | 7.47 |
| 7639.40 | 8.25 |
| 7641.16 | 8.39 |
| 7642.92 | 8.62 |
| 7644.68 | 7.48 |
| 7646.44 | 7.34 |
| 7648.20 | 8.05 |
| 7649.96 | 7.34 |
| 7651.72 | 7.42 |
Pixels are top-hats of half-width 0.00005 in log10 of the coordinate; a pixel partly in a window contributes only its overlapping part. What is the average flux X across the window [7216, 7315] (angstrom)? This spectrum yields 7.93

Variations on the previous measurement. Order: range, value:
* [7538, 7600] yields 7.61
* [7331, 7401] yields 7.65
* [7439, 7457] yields 7.34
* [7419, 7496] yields 7.26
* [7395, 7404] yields 7.98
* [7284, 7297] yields 7.81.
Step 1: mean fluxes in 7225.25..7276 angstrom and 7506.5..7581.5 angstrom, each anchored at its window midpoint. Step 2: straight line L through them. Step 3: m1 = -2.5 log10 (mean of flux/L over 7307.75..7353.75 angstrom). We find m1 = 0.04 mag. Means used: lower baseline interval 8.01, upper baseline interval 7.7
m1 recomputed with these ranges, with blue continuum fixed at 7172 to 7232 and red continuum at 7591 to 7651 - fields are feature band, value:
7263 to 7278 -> -0.03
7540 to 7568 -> -0.03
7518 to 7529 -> -0.06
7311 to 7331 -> 0.00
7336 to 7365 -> -0.01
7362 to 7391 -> 0.04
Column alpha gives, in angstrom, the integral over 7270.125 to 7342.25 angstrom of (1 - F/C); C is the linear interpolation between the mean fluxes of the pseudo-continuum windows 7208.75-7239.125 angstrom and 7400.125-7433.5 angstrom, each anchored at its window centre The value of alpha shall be 0.63 angstrom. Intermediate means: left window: 7.96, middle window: 7.72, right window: 7.54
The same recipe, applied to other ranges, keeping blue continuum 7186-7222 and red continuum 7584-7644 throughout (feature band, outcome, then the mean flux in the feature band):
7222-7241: -1.38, 8.16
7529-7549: -0.84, 7.83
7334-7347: 0.39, 7.35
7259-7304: -1.31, 7.82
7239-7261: -0.97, 7.94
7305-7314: -0.51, 8.02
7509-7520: 0.37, 7.27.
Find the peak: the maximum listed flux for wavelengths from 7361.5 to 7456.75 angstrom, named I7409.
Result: 8.57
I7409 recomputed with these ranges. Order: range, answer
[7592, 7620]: 9.96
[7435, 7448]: 7.94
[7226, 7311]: 9.06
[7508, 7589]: 9.18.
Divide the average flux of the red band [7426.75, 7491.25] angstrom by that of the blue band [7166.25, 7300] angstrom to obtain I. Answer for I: 0.9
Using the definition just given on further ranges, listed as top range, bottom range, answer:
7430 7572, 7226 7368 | 0.96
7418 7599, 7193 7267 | 0.95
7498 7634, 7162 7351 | 0.98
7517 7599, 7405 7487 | 1.04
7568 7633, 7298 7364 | 0.96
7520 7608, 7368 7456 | 1.03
